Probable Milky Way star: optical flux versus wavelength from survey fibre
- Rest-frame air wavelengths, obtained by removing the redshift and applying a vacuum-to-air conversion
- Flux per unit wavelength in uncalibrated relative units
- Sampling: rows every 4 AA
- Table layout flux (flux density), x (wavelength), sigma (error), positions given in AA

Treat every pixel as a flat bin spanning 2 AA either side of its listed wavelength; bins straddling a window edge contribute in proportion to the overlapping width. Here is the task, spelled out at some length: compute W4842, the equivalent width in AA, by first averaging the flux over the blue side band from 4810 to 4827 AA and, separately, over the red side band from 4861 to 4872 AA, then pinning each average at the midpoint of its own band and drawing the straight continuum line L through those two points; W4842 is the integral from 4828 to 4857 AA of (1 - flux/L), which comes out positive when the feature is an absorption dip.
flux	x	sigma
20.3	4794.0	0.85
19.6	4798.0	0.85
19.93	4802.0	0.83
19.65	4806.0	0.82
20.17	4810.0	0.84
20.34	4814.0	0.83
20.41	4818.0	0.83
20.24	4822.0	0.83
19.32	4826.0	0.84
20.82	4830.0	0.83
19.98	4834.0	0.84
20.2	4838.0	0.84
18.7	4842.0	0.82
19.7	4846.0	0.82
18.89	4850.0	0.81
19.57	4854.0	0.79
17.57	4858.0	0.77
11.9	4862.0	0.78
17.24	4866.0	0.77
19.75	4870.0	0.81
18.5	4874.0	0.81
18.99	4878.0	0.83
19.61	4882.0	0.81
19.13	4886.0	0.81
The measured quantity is -1.9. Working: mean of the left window 20.1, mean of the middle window 19.6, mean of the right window 16.7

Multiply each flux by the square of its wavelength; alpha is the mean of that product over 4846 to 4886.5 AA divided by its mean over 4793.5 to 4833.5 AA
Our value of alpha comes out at 0.92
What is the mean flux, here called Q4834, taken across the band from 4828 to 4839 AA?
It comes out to 20.3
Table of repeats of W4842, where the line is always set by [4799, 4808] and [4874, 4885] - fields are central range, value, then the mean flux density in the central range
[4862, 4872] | 1.1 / 17.2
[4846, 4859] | 0.3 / 18.9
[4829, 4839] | -0.4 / 20.3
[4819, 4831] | -0.3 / 20.1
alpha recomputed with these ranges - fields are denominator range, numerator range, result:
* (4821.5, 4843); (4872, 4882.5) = 0.97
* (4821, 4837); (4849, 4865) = 0.85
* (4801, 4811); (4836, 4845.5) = 0.99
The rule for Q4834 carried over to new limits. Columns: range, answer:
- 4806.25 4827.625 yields 20.1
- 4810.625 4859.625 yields 19.7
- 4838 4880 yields 18.2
